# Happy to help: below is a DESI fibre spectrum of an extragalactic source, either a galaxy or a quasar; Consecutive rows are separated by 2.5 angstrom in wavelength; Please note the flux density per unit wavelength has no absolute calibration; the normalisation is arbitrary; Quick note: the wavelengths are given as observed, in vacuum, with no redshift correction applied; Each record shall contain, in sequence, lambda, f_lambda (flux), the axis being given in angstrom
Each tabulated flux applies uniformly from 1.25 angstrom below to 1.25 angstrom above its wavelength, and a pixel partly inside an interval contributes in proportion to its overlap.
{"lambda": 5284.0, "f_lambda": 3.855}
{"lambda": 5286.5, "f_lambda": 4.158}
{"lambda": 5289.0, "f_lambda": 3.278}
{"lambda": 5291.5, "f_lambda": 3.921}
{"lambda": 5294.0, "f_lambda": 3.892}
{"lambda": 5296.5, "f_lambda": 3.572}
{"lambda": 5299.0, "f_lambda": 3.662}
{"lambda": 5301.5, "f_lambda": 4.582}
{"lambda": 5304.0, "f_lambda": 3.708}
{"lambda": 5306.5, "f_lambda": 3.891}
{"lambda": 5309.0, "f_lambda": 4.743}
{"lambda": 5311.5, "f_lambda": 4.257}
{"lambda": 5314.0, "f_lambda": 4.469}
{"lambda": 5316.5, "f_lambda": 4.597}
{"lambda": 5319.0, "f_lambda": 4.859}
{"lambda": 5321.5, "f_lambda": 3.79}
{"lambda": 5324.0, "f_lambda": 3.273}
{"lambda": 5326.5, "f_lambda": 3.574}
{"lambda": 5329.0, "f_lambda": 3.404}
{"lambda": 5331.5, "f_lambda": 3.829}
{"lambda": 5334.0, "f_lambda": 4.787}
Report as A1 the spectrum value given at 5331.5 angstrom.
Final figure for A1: 3.829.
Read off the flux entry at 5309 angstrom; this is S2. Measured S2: 4.743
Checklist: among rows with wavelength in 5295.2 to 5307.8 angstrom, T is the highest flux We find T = 4.582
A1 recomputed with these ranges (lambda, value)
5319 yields 4.859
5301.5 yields 4.582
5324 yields 3.273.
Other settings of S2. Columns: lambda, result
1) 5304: 3.708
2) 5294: 3.892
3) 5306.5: 3.891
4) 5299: 3.662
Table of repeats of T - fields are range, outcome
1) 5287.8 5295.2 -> 3.921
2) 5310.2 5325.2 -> 4.859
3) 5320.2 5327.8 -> 3.79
